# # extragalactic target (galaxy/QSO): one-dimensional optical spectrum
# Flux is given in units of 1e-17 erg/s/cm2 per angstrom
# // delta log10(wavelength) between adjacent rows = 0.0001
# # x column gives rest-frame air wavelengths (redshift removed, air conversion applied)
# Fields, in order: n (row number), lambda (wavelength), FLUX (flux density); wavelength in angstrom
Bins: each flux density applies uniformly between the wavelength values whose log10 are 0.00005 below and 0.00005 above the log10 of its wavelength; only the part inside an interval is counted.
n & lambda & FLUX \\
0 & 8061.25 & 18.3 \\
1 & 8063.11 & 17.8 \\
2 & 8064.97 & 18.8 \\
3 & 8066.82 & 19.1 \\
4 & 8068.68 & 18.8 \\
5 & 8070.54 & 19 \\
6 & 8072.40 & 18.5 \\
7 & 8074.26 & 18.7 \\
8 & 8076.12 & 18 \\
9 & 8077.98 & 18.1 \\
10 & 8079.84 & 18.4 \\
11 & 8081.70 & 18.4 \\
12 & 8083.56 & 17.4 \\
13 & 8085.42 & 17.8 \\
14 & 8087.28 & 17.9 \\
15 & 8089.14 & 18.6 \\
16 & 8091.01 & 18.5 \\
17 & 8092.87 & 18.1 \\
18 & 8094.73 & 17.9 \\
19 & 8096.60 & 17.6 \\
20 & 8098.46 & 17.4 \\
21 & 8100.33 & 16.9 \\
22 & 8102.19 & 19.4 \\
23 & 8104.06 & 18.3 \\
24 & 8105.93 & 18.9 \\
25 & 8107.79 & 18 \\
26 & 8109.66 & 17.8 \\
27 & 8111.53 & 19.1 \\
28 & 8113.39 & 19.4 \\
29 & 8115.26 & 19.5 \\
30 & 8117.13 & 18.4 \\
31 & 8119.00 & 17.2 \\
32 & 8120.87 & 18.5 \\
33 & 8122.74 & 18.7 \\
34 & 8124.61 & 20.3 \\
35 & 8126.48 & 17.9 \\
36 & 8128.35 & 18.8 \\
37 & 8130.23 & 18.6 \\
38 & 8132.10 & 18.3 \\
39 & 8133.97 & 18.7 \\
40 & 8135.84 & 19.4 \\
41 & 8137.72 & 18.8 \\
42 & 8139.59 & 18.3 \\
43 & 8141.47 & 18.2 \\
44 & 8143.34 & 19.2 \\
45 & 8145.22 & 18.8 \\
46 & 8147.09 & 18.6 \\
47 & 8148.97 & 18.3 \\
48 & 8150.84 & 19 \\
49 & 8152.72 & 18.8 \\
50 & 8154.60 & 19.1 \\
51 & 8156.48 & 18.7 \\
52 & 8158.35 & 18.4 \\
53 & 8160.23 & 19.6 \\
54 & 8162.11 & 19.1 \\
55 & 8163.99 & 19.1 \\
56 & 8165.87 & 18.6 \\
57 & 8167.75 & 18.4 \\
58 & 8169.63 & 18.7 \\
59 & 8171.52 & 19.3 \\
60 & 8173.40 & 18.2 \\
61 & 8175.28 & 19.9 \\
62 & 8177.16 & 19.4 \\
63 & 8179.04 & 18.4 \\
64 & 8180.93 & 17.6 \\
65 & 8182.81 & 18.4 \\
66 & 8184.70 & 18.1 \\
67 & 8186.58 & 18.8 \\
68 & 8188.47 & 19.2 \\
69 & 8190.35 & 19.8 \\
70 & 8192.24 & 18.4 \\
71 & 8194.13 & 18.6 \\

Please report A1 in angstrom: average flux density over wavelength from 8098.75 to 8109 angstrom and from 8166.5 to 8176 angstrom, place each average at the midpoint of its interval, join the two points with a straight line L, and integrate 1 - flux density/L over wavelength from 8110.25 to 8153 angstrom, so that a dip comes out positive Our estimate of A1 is -0.5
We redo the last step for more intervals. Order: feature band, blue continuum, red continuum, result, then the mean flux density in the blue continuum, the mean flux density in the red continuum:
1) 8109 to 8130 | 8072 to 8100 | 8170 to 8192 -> -0.44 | 18.1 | 18.8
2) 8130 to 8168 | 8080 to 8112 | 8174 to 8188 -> -0.65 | 18.1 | 18.7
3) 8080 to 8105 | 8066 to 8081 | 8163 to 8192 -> 0.77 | 18.6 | 18.8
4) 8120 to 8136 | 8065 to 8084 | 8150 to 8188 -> -0.10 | 18.5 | 18.8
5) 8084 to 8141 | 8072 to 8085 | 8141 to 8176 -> 0.14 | 18.2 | 18.8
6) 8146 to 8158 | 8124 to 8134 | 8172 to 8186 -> -0.04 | 18.7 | 18.6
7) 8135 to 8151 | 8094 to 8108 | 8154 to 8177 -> -0.07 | 18.1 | 18.9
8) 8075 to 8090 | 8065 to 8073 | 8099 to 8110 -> 0.43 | 18.9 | 18.2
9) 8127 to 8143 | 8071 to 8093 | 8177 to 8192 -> -0.17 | 18.2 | 18.7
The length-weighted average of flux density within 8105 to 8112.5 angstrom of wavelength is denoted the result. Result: 18.5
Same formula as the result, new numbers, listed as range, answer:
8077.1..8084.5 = 18.1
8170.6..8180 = 19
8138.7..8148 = 18.6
